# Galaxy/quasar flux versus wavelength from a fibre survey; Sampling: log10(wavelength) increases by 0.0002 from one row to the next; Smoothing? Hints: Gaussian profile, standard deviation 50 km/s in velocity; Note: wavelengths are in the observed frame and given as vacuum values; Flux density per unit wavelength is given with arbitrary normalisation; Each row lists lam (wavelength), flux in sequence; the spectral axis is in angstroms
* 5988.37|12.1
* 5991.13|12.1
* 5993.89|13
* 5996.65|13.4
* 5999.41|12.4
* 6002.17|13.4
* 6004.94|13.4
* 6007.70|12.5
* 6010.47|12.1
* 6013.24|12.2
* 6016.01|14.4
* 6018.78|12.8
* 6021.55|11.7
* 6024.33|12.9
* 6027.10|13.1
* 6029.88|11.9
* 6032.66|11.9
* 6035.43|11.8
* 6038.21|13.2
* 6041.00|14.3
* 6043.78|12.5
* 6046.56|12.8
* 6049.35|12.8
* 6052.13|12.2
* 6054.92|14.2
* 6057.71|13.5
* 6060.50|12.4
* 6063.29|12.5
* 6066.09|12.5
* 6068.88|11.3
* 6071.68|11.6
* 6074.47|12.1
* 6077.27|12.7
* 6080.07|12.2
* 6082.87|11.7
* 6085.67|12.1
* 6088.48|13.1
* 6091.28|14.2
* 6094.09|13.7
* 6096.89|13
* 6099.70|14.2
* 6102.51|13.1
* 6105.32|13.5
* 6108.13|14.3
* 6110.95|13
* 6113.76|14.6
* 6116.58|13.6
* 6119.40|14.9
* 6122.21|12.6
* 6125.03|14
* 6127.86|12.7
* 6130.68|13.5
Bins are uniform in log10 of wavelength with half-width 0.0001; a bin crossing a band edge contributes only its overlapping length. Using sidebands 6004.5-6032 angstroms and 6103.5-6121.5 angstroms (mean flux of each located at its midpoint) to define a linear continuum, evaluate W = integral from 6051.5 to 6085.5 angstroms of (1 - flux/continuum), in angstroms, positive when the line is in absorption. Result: 2.3 angstroms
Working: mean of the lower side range 12.7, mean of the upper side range 13.9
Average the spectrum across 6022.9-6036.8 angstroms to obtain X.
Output 12.3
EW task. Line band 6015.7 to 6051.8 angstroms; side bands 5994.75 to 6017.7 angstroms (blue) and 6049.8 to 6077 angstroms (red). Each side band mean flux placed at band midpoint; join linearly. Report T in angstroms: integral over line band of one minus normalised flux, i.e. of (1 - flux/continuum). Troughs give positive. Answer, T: 0.1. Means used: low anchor 13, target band 12.7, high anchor 12.5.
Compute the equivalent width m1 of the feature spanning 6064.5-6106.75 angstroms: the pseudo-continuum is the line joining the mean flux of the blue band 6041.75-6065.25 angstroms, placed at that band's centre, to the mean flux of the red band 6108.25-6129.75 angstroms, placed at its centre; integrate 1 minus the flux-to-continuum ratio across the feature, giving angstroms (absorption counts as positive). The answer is 1.7 angstroms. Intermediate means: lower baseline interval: 12.9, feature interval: 12.7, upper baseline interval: 13.7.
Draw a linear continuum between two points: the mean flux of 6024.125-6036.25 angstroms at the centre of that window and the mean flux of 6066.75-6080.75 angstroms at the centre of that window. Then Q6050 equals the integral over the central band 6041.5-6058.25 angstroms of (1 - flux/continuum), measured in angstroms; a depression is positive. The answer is -1.2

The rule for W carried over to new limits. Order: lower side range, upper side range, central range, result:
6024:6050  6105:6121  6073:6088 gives 1.4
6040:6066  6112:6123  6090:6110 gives 0.0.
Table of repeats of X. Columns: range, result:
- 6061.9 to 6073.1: 12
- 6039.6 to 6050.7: 13.1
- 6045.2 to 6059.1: 13.1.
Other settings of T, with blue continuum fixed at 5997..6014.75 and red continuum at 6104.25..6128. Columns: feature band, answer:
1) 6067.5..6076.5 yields 1.08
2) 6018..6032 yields 0.50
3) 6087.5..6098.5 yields 0.00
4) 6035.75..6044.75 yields -0.10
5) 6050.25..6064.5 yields 0.26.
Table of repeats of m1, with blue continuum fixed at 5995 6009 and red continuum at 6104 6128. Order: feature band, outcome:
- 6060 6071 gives 1.1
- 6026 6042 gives 0.7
